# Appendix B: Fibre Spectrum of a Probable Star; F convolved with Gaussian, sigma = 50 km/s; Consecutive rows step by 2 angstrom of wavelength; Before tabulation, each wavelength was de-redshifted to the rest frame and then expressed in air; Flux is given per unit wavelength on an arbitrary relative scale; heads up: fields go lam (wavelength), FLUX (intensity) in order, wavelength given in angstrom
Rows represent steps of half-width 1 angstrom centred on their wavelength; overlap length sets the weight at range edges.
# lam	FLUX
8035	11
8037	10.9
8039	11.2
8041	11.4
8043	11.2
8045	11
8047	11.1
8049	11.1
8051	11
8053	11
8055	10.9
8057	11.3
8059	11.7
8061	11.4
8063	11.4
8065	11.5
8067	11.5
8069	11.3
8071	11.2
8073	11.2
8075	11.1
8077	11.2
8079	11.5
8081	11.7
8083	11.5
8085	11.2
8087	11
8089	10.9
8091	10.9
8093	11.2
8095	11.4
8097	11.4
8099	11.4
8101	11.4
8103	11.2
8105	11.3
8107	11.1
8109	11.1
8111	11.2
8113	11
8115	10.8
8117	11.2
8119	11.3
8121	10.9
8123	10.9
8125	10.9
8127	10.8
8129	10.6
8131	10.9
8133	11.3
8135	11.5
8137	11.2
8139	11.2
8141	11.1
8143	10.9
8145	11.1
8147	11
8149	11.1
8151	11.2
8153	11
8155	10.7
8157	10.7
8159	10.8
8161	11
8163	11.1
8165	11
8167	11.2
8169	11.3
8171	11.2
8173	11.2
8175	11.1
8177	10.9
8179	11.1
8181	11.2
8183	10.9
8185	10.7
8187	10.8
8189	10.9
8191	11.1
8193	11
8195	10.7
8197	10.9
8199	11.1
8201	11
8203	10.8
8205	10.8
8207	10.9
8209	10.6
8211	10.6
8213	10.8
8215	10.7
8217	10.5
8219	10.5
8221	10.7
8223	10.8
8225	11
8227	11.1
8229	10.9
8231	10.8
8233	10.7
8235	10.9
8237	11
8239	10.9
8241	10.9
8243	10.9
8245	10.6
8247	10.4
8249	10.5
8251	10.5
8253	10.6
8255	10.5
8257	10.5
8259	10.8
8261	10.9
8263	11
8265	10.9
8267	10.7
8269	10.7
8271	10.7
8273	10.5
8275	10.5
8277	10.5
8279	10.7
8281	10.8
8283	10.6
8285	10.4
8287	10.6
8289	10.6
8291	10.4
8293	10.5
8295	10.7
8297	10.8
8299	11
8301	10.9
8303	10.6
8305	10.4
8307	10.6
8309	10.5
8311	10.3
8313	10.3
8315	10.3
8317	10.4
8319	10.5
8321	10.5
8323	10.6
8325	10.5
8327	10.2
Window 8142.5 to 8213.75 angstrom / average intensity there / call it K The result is 11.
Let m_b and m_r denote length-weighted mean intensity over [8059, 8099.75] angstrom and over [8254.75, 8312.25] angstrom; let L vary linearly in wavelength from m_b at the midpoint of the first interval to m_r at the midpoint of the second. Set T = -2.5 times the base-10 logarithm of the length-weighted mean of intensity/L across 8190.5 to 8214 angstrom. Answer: 0.01 mag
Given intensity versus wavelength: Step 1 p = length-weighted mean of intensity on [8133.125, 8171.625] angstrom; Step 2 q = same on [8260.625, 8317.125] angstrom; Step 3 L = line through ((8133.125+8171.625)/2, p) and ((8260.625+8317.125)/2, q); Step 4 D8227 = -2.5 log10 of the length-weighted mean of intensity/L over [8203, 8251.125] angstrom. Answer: 0.01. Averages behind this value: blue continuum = 11.1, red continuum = 10.6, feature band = 10.8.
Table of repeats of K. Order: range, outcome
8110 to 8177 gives 11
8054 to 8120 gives 11.3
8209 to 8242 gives 10.8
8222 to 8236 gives 10.9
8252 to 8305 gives 10.7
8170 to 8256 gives 10.8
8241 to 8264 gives 10.7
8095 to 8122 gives 11.2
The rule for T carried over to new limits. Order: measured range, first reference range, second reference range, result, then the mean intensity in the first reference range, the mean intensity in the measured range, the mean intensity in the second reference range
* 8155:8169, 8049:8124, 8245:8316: 0.001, 11.2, 11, 10.6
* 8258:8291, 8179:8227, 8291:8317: -0.003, 10.8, 10.7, 10.6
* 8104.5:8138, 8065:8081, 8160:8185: 0.015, 11.3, 11.1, 11.1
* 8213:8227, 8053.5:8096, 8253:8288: 0.009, 11.3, 10.7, 10.7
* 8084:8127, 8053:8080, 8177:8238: 0.006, 11.3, 11.1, 10.9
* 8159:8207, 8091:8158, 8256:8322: -0.008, 11.1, 11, 10.6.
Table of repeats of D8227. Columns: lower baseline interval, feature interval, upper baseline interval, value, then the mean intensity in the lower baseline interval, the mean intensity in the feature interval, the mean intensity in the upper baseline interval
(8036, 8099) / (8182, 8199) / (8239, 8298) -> 0.00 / 11.2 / 10.9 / 10.6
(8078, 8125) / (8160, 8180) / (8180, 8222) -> -0.02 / 11.2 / 11.1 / 10.8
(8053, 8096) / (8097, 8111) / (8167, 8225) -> -0.01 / 11.3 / 11.3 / 10.9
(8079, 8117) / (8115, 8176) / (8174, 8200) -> 0.00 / 11.2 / 11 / 11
